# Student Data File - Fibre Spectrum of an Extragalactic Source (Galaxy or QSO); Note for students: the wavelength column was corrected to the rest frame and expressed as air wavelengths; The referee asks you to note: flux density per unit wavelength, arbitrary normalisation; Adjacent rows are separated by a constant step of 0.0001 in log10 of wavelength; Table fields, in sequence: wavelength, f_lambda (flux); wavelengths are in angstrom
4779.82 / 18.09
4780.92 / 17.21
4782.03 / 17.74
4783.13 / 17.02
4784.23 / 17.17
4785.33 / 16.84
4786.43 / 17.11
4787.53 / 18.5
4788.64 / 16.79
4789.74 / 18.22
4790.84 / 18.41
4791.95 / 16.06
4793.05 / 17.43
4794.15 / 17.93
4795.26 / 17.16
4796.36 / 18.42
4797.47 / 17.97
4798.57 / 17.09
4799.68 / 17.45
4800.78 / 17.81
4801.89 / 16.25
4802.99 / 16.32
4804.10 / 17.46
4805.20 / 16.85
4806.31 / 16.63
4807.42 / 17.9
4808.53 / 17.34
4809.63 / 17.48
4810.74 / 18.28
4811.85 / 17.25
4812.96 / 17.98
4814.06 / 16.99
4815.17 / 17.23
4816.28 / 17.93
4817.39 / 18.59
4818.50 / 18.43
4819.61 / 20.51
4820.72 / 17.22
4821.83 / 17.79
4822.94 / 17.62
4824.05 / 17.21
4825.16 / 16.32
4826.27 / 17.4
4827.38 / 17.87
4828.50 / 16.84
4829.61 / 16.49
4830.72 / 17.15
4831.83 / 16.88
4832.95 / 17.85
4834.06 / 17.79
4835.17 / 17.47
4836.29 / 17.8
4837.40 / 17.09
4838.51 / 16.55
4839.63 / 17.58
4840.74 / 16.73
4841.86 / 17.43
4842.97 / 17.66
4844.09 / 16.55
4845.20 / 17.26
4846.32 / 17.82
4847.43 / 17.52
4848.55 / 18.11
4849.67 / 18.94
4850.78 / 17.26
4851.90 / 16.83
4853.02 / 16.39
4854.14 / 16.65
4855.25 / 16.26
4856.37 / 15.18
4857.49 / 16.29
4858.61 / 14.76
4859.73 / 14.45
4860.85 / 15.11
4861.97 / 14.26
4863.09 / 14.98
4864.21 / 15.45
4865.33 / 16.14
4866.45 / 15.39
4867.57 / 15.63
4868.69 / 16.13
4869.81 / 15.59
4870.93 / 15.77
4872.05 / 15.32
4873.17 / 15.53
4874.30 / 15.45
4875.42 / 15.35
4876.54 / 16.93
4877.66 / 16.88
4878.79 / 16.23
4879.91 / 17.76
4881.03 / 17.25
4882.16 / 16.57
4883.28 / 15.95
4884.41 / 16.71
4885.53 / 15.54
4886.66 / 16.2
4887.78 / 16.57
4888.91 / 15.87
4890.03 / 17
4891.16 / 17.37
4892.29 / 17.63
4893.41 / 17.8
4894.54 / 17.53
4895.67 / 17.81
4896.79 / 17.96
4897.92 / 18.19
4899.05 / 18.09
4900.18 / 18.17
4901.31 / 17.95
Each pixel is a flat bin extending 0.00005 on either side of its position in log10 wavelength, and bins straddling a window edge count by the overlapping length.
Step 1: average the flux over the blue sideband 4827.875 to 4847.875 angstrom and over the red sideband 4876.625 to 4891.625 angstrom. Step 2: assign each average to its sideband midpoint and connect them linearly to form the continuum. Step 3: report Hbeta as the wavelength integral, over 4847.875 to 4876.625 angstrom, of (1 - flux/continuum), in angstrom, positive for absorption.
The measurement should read 1.7 angstrom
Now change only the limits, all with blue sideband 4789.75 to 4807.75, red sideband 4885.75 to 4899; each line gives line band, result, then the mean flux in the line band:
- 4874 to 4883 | 0.4 angstrom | 16.6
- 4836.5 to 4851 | -0.1 angstrom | 17.4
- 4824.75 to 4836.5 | 0.0 angstrom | 17.2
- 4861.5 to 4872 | 1.1 angstrom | 15.5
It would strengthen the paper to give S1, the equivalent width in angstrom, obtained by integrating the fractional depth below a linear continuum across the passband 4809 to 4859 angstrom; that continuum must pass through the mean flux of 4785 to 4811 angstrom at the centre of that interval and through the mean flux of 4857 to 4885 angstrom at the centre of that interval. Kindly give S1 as -2.1 angstrom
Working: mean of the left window 17.4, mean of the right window 15.8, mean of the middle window 17.3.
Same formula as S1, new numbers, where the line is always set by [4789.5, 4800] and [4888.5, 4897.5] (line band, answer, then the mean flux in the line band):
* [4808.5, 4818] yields -0.1 angstrom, 17.7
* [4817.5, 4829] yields -0.1 angstrom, 17.8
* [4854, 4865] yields 1.4 angstrom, 15.3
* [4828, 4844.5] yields 0.3 angstrom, 17.2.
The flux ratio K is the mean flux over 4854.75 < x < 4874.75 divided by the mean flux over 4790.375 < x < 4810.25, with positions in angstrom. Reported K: 0.89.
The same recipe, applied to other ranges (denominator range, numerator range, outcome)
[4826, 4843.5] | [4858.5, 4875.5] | 0.89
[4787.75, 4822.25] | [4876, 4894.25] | 0.95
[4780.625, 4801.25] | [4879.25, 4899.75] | 0.98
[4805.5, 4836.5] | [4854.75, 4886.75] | 0.90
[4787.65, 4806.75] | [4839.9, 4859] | 0.98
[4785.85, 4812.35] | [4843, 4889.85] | 0.93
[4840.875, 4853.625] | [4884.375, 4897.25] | 0.98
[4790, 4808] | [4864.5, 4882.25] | 0.93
